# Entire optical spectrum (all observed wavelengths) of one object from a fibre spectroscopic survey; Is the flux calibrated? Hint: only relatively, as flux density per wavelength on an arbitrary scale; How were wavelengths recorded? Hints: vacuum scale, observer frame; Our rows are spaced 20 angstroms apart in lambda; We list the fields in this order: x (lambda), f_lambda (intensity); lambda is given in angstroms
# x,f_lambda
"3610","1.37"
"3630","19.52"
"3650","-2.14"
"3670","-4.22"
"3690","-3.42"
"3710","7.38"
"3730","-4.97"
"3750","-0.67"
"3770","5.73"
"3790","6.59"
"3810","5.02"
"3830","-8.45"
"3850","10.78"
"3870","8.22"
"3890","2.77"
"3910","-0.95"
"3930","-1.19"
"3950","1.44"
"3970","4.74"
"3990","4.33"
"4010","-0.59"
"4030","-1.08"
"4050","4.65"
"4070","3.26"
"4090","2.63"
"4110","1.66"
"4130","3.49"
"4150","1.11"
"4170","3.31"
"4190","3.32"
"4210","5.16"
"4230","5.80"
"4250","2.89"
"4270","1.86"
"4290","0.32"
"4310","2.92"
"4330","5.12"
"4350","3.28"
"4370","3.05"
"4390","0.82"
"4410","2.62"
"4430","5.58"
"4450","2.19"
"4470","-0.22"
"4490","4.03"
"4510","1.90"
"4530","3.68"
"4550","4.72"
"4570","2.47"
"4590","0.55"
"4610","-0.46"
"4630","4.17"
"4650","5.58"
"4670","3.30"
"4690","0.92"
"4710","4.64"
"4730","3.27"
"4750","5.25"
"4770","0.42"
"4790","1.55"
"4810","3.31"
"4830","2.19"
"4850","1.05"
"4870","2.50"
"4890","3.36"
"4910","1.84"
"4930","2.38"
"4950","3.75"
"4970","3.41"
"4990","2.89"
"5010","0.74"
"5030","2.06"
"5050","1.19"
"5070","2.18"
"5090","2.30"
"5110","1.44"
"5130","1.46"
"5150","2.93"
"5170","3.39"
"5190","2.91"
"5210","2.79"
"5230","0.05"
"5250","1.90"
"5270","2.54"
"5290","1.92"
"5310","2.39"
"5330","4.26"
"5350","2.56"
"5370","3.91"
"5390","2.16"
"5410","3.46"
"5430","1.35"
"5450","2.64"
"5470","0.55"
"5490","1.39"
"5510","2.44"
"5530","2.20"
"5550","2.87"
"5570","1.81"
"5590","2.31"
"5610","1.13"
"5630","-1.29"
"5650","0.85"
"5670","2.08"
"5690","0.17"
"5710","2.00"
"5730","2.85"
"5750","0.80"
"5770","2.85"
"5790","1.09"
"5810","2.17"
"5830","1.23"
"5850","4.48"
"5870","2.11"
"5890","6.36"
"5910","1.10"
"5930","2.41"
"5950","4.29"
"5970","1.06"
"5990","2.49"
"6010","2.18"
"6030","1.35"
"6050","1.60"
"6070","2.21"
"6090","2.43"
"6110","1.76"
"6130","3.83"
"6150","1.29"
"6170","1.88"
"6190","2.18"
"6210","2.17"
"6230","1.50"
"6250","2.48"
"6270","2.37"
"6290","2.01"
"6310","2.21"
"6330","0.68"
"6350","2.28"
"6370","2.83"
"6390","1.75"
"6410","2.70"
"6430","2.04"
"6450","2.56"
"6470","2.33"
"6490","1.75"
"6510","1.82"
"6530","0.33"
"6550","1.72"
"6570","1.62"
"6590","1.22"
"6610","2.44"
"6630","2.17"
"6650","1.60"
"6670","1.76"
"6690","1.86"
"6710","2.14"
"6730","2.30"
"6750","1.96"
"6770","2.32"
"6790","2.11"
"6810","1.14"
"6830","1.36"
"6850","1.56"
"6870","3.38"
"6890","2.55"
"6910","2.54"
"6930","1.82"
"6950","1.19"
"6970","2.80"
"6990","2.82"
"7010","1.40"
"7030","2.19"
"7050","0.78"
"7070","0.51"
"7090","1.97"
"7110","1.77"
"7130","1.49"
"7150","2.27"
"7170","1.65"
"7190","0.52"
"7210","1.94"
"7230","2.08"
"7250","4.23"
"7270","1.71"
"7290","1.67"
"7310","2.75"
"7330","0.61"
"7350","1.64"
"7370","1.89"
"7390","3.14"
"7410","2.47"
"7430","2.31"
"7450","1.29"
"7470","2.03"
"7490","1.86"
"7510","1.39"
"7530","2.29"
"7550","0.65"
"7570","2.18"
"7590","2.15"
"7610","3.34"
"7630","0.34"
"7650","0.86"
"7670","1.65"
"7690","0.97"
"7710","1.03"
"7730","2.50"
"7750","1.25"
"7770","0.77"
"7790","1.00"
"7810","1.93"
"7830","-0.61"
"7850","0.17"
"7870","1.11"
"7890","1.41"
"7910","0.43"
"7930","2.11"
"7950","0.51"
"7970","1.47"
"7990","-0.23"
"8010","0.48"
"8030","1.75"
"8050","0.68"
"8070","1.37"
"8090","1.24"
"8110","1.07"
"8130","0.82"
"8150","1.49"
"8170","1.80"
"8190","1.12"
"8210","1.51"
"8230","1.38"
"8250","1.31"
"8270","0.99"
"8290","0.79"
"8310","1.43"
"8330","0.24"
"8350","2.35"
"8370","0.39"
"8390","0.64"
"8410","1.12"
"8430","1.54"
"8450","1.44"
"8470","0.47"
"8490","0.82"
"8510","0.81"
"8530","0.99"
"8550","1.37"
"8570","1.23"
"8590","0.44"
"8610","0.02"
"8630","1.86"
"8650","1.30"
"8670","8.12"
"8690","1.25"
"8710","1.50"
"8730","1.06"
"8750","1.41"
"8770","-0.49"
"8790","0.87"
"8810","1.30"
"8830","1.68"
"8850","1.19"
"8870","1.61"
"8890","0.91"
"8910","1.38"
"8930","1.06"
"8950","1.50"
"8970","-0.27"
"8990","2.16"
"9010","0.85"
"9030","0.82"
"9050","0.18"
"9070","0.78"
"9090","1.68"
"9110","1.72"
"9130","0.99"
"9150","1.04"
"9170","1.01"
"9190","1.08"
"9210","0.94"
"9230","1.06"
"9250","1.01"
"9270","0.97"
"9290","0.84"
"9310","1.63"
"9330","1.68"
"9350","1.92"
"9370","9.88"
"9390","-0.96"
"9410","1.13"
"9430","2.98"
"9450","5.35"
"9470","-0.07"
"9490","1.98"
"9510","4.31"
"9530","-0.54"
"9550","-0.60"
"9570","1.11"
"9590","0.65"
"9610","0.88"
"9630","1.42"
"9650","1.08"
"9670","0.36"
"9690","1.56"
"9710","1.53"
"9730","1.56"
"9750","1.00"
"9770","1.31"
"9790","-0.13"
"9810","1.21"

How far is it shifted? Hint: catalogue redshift 1.323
